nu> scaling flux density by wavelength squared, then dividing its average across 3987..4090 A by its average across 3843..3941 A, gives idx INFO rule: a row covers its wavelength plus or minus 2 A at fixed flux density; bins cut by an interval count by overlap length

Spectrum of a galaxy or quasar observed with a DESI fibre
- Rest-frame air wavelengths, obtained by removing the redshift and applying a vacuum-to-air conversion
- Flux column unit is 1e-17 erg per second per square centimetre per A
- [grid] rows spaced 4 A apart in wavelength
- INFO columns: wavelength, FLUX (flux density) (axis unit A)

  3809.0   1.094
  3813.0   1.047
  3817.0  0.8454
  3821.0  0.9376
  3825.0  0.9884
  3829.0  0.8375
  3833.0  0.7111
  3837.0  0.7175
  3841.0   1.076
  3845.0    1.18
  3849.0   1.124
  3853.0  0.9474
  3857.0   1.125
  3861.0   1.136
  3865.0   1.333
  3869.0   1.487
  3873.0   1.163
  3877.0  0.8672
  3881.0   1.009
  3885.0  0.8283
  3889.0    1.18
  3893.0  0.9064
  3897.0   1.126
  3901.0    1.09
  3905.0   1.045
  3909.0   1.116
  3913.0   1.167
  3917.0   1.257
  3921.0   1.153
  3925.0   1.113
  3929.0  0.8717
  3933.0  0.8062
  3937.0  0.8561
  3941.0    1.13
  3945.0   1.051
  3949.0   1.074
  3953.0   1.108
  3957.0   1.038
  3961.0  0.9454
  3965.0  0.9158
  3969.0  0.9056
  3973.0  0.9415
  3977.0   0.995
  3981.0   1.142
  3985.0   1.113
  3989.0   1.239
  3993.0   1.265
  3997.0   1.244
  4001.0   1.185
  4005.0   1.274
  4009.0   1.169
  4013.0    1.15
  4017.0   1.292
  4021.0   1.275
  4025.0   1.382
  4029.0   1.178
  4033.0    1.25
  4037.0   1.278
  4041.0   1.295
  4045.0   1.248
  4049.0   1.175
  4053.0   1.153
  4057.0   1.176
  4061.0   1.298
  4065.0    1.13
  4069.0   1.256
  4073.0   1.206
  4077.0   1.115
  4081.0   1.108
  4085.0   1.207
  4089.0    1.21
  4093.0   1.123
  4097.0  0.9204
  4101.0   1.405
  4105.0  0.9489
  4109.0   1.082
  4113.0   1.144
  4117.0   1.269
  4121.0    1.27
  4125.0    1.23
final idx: 1.2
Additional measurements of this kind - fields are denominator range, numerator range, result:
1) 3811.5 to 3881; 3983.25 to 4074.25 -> 1.31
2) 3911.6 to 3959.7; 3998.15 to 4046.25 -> 1.24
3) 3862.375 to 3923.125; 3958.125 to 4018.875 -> 1.05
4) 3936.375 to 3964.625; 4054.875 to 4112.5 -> 1.20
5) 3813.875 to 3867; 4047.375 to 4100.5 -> 1.31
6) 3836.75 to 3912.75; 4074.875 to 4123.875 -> 1.19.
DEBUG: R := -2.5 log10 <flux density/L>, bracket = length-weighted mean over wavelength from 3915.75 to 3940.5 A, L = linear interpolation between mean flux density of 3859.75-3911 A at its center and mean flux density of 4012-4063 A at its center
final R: 0.13 mag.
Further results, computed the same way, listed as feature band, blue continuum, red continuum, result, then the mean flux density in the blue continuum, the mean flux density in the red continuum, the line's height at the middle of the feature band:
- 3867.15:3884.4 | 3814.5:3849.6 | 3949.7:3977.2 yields -0.167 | 0.929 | 0.982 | 0.947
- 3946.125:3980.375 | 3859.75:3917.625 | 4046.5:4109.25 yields 0.135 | 1.11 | 1.16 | 1.13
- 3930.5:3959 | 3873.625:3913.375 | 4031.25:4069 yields 0.092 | 1.03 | 1.22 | 1.1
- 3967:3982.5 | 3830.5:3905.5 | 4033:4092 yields 0.149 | 1.05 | 1.2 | 1.14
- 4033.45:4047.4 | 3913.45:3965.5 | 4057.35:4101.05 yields -0.124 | 1.03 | 1.17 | 1.13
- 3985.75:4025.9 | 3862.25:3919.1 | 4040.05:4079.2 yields -0.059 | 1.11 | 1.2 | 1.17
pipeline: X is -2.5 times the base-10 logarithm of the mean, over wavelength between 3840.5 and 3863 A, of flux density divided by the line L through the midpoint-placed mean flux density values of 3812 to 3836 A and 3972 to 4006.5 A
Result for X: -0.18 mag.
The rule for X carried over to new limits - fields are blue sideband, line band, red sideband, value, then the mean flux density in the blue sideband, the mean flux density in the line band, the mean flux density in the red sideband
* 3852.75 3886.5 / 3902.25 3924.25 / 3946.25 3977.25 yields -0.09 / 1.11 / 1.14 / 0.992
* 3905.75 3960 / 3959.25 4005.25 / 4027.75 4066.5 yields 0.04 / 1.05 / 1.09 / 1.22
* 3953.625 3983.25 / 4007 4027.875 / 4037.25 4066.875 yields -0.12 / 0.99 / 1.25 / 1.22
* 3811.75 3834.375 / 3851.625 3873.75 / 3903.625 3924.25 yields -0.20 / 0.895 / 1.21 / 1.15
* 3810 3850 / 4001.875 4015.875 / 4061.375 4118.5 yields -0.11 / 0.946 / 1.2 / 1.15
